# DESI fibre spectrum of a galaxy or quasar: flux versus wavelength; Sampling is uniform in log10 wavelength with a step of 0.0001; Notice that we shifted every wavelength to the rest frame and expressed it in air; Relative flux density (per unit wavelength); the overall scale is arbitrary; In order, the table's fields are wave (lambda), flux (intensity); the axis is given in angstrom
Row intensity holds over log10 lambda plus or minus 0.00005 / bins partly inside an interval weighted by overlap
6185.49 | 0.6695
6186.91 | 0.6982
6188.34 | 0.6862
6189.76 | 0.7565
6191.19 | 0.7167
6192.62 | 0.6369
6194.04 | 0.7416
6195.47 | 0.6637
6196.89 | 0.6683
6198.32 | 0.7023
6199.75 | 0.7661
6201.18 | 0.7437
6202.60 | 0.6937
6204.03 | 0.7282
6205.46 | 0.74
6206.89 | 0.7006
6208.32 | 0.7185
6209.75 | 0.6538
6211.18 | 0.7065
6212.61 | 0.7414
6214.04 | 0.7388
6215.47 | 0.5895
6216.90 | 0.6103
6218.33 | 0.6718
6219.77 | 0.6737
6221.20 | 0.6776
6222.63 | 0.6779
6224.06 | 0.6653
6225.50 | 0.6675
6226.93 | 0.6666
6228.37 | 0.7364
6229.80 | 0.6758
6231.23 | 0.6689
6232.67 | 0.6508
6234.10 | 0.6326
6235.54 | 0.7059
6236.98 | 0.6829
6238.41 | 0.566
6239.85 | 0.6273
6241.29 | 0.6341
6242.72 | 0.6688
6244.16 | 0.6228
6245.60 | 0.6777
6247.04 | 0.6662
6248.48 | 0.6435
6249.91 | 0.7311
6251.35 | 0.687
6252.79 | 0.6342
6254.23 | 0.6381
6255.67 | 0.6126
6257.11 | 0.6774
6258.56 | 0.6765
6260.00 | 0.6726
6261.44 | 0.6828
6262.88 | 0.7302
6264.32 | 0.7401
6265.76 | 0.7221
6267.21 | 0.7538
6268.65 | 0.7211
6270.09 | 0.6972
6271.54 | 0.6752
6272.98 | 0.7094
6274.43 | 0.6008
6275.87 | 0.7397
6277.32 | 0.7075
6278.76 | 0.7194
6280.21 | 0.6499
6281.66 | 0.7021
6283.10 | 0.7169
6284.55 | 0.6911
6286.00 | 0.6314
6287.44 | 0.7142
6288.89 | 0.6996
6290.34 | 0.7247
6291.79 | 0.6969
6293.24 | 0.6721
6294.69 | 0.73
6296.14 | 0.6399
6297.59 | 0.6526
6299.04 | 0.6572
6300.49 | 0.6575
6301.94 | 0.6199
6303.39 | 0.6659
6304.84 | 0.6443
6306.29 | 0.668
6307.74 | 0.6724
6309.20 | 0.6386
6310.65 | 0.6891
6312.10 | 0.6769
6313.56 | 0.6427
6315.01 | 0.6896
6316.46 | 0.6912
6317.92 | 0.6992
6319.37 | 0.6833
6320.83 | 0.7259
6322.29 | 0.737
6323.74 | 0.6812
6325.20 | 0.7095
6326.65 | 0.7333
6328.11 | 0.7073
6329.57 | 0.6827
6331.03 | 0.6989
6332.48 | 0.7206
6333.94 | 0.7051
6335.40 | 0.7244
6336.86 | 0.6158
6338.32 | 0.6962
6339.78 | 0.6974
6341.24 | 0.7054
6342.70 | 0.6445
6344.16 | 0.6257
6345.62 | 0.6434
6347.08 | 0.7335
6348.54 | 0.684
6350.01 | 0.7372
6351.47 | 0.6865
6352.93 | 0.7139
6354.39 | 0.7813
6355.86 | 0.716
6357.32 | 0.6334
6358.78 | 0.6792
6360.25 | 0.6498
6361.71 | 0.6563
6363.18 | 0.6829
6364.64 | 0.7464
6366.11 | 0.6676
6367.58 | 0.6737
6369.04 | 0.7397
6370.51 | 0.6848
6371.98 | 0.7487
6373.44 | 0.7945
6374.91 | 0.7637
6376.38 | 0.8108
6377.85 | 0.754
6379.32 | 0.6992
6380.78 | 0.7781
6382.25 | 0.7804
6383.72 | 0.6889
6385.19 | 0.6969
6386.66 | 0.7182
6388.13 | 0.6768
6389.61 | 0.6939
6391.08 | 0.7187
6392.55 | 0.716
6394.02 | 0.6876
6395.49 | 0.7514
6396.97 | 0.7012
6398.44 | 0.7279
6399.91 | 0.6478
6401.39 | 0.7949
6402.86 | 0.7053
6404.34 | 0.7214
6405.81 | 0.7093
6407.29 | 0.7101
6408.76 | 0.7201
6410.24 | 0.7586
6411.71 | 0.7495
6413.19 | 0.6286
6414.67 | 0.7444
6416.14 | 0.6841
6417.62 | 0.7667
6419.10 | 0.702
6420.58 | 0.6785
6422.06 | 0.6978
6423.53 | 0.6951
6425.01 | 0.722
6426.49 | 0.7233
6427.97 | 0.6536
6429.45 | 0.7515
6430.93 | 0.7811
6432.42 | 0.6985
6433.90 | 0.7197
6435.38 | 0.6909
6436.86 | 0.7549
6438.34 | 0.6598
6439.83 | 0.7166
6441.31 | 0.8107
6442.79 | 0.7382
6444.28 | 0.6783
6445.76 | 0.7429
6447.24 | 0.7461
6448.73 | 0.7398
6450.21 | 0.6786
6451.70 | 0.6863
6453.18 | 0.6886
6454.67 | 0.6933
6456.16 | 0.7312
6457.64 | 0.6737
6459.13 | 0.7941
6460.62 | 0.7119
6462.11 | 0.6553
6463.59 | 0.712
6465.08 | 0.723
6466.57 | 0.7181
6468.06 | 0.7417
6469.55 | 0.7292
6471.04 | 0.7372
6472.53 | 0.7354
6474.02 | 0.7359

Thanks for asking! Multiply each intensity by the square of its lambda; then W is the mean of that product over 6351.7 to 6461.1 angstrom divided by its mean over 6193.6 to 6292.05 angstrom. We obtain 1.10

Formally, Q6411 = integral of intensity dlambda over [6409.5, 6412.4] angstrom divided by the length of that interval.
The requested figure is 0.755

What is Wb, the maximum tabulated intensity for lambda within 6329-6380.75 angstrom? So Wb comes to 0.8108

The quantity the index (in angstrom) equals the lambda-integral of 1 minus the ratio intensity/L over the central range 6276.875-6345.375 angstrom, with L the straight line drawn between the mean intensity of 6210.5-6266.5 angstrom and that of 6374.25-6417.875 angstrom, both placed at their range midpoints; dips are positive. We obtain 1.1 angstrom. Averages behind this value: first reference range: 0.671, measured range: 0.684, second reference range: 0.723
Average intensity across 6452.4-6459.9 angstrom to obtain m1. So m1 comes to 0.716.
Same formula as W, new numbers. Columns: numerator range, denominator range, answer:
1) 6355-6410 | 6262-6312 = 1.07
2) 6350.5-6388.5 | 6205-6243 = 1.12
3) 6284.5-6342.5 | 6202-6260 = 1.05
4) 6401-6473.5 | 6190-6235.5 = 1.12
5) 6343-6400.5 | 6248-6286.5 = 1.07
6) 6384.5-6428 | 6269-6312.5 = 1.09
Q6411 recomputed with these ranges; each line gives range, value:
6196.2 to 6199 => 0.685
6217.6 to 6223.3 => 0.675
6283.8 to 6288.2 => 0.679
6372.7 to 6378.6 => 0.781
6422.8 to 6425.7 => 0.708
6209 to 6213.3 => 0.7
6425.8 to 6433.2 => 0.721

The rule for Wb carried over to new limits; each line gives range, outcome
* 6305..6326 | 0.737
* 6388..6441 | 0.7949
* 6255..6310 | 0.7538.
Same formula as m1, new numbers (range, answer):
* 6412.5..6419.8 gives 0.706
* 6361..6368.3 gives 0.685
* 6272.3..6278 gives 0.688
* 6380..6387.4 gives 0.733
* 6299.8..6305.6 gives 0.648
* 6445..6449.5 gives 0.743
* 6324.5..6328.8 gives 0.717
